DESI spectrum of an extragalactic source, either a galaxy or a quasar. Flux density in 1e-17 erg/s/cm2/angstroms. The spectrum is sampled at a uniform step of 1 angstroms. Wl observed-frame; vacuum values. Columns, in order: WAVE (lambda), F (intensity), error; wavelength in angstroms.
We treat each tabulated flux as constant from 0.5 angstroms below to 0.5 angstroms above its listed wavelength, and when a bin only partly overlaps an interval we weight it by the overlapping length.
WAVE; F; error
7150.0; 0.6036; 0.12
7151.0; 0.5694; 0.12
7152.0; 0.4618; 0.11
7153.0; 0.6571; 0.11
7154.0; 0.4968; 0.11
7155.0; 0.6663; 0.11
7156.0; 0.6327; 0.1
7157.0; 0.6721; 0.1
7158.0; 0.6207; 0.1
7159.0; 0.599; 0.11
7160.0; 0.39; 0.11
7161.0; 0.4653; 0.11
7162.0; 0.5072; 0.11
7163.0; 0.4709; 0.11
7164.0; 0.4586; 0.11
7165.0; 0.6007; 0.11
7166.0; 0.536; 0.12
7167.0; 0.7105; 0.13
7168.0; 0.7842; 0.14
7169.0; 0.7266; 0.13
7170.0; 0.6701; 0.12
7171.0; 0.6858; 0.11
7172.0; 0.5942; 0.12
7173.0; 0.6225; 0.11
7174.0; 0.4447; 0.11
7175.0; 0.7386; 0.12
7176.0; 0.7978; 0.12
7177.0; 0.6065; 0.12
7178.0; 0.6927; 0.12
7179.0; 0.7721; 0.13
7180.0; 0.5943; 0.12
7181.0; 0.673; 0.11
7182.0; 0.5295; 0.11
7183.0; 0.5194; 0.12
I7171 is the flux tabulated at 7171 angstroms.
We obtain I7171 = 0.6858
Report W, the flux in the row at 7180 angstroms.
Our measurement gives 0.5943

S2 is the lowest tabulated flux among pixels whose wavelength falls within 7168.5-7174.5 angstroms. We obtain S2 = 0.4447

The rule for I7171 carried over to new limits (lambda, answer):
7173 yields 0.6225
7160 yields 0.39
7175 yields 0.7386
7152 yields 0.4618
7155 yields 0.6663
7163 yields 0.4709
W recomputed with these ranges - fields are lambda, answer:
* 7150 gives 0.6036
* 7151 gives 0.5694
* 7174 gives 0.4447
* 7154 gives 0.4968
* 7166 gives 0.536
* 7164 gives 0.4586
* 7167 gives 0.7105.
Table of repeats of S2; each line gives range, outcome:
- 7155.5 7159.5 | 0.599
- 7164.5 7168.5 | 0.536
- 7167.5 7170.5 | 0.6701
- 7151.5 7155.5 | 0.4618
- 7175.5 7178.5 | 0.6065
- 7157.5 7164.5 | 0.39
